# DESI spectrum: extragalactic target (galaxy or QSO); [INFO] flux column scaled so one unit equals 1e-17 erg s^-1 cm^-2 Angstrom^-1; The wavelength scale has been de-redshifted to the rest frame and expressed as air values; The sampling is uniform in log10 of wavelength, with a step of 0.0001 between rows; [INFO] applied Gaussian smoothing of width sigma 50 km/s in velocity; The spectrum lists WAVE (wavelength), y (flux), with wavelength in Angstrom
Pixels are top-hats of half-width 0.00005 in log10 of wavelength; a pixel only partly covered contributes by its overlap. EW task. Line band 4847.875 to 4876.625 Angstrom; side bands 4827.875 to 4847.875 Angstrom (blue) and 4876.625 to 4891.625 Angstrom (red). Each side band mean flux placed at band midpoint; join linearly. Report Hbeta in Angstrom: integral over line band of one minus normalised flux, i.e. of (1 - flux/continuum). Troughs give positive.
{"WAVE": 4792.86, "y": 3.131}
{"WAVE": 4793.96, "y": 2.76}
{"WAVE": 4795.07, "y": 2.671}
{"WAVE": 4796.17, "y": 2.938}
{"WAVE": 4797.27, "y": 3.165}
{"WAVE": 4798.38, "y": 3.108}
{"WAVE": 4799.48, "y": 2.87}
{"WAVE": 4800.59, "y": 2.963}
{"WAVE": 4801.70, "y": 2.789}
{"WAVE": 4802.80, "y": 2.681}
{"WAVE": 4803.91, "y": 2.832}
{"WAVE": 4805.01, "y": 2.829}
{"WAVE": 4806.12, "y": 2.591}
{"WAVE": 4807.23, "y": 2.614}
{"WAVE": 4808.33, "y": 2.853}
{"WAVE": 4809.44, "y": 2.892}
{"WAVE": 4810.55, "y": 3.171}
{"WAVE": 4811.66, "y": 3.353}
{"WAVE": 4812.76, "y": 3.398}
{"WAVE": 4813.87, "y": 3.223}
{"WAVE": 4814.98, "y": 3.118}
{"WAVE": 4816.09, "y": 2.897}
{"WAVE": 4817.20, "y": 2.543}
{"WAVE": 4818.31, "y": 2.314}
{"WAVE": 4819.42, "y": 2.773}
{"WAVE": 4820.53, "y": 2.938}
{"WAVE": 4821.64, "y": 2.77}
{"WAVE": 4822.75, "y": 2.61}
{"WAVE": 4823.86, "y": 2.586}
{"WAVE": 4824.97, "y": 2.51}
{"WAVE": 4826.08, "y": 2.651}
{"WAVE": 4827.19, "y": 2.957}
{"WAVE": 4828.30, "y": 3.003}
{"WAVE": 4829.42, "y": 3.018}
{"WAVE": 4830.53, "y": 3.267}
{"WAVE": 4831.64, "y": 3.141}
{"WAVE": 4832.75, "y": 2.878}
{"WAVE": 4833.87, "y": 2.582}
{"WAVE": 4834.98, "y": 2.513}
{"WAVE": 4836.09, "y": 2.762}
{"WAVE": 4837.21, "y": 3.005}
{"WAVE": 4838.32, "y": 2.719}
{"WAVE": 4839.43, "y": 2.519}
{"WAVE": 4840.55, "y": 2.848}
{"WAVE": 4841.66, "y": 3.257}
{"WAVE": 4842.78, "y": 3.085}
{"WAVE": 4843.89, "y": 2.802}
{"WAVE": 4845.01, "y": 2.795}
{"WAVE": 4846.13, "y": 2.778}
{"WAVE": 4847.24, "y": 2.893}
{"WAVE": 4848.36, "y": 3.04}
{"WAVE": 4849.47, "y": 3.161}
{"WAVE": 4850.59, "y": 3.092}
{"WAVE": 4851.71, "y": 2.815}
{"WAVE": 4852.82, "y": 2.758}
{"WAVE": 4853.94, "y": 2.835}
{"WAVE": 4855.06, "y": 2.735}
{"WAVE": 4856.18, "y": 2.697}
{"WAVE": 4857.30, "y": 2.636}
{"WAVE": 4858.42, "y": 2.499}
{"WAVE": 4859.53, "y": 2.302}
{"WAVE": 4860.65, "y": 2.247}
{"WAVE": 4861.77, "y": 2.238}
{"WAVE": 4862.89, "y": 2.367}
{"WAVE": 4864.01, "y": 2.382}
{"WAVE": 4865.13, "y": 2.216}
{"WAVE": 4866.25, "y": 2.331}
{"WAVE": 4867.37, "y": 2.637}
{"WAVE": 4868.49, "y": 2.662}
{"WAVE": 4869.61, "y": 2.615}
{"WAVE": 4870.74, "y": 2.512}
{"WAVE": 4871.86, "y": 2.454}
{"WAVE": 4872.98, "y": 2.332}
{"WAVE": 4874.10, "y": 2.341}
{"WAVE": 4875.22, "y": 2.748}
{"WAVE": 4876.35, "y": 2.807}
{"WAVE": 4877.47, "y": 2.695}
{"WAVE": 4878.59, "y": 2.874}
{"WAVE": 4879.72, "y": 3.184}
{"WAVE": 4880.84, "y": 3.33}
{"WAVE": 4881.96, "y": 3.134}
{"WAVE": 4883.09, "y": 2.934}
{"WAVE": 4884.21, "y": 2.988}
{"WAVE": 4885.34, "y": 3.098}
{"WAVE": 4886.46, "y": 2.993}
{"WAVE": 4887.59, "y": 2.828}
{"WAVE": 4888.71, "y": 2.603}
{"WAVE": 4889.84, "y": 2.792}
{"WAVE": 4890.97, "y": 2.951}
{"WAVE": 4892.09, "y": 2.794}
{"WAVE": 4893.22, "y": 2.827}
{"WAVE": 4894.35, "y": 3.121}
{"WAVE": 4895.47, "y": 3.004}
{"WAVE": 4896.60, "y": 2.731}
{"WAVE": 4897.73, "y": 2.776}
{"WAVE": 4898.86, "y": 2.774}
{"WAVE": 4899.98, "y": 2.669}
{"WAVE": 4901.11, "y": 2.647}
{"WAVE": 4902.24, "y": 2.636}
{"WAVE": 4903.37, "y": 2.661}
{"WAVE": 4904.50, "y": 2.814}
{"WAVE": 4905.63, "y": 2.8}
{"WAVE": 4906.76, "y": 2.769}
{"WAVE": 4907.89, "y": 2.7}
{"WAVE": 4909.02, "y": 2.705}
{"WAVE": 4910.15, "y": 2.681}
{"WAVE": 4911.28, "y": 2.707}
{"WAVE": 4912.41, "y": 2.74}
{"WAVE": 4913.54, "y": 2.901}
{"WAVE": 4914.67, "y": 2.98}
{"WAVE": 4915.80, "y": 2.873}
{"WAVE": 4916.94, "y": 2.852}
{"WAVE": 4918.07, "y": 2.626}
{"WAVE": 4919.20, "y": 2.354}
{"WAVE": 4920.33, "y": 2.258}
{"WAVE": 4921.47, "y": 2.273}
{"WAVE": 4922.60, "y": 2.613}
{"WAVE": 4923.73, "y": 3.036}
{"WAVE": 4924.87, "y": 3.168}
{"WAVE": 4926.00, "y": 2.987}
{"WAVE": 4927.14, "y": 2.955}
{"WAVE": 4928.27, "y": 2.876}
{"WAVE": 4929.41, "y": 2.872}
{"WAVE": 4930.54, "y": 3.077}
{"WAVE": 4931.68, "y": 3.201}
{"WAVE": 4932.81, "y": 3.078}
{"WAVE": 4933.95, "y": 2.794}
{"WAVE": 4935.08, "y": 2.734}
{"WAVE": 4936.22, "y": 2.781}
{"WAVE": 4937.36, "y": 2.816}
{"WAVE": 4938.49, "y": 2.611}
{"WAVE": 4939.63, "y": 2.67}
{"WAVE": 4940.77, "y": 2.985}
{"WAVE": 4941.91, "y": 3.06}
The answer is 3.2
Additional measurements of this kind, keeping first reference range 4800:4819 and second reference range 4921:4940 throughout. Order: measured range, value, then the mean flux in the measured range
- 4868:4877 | 1.0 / 2.56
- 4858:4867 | 1.7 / 2.33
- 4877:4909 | 0.1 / 2.86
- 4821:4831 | 0.2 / 2.82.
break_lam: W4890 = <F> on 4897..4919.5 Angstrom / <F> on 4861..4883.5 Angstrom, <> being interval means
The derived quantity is 1.04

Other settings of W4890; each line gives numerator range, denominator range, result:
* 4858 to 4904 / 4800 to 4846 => 0.95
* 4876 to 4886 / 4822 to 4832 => 1.05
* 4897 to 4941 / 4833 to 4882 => 1.03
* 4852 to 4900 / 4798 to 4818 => 0.93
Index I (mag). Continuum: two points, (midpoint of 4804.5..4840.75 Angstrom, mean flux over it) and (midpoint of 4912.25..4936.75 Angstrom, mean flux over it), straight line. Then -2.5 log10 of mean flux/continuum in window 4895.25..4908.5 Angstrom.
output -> 0.03 mag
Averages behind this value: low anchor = 2.84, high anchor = 2.82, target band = 2.74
